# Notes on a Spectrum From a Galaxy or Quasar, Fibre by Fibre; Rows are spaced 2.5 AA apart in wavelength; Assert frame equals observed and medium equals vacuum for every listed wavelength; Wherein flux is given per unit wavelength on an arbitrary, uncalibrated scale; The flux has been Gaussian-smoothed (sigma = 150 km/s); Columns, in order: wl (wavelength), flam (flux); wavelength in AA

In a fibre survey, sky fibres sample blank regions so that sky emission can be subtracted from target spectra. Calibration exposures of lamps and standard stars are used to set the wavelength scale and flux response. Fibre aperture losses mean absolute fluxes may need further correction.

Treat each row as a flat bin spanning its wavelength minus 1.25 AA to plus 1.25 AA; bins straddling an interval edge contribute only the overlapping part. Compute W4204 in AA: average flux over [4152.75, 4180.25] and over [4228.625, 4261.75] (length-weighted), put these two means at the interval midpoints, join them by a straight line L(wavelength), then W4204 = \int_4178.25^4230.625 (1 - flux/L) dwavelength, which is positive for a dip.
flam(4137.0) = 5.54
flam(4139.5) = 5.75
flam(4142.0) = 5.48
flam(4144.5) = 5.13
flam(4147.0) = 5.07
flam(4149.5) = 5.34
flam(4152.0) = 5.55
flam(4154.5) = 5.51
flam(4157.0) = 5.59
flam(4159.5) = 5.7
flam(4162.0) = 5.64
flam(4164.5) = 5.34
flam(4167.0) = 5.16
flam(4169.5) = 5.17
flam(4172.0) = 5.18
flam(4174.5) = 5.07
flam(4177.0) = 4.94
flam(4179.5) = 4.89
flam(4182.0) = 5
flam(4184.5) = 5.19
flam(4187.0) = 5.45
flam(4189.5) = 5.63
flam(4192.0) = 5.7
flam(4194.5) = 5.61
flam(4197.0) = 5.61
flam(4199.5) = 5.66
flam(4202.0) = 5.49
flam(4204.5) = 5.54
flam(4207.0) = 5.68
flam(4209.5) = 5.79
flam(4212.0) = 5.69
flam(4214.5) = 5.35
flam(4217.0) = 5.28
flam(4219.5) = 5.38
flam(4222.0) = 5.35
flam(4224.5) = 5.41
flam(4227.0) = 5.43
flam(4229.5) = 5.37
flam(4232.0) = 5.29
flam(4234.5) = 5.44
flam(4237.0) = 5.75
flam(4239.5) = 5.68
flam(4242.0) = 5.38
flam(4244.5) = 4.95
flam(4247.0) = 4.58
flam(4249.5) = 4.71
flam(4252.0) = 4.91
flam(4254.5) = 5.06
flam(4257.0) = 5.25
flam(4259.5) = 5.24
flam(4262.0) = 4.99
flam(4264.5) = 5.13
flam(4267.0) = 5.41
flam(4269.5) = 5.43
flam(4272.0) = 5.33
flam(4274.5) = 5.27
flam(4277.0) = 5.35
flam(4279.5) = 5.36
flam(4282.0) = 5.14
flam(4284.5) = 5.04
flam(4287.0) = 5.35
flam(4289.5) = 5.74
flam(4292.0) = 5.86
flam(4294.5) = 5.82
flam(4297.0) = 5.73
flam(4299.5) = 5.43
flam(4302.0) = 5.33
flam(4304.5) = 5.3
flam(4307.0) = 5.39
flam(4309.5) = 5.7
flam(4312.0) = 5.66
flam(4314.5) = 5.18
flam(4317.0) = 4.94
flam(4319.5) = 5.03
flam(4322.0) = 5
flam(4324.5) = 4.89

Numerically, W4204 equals -2.0 AA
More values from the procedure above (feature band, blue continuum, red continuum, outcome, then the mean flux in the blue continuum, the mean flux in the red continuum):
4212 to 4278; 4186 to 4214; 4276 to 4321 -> 3.0 AA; 5.62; 5.41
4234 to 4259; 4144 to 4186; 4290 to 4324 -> 0.9 AA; 5.27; 5.41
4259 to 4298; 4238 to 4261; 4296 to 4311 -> -0.6 AA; 5.09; 5.48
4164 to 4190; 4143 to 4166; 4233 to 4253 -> 1.0 AA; 5.43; 5.18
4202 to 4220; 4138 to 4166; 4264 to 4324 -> -0.4 AA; 5.46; 5.37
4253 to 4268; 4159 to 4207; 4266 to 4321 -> 0.6 AA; 5.37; 5.4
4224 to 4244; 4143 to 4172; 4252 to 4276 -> -0.7 AA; 5.37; 5.22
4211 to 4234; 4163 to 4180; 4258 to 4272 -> -0.9 AA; 5.12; 5.25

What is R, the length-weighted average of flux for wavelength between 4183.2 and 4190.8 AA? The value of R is 5.42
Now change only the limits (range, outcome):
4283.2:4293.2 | 5.49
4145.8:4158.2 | 5.41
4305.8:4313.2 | 5.58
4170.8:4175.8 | 5.12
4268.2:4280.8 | 5.35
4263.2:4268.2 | 5.27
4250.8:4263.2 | 5.09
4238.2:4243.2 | 5.53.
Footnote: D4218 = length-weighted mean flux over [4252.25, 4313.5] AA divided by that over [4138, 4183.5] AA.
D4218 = 1.01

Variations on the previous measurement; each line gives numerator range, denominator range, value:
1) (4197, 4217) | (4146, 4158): 1.03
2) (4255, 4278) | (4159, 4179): 1.00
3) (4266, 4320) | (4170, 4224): 1.00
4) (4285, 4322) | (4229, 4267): 1.05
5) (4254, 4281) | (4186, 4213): 0.94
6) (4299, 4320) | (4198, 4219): 0.96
